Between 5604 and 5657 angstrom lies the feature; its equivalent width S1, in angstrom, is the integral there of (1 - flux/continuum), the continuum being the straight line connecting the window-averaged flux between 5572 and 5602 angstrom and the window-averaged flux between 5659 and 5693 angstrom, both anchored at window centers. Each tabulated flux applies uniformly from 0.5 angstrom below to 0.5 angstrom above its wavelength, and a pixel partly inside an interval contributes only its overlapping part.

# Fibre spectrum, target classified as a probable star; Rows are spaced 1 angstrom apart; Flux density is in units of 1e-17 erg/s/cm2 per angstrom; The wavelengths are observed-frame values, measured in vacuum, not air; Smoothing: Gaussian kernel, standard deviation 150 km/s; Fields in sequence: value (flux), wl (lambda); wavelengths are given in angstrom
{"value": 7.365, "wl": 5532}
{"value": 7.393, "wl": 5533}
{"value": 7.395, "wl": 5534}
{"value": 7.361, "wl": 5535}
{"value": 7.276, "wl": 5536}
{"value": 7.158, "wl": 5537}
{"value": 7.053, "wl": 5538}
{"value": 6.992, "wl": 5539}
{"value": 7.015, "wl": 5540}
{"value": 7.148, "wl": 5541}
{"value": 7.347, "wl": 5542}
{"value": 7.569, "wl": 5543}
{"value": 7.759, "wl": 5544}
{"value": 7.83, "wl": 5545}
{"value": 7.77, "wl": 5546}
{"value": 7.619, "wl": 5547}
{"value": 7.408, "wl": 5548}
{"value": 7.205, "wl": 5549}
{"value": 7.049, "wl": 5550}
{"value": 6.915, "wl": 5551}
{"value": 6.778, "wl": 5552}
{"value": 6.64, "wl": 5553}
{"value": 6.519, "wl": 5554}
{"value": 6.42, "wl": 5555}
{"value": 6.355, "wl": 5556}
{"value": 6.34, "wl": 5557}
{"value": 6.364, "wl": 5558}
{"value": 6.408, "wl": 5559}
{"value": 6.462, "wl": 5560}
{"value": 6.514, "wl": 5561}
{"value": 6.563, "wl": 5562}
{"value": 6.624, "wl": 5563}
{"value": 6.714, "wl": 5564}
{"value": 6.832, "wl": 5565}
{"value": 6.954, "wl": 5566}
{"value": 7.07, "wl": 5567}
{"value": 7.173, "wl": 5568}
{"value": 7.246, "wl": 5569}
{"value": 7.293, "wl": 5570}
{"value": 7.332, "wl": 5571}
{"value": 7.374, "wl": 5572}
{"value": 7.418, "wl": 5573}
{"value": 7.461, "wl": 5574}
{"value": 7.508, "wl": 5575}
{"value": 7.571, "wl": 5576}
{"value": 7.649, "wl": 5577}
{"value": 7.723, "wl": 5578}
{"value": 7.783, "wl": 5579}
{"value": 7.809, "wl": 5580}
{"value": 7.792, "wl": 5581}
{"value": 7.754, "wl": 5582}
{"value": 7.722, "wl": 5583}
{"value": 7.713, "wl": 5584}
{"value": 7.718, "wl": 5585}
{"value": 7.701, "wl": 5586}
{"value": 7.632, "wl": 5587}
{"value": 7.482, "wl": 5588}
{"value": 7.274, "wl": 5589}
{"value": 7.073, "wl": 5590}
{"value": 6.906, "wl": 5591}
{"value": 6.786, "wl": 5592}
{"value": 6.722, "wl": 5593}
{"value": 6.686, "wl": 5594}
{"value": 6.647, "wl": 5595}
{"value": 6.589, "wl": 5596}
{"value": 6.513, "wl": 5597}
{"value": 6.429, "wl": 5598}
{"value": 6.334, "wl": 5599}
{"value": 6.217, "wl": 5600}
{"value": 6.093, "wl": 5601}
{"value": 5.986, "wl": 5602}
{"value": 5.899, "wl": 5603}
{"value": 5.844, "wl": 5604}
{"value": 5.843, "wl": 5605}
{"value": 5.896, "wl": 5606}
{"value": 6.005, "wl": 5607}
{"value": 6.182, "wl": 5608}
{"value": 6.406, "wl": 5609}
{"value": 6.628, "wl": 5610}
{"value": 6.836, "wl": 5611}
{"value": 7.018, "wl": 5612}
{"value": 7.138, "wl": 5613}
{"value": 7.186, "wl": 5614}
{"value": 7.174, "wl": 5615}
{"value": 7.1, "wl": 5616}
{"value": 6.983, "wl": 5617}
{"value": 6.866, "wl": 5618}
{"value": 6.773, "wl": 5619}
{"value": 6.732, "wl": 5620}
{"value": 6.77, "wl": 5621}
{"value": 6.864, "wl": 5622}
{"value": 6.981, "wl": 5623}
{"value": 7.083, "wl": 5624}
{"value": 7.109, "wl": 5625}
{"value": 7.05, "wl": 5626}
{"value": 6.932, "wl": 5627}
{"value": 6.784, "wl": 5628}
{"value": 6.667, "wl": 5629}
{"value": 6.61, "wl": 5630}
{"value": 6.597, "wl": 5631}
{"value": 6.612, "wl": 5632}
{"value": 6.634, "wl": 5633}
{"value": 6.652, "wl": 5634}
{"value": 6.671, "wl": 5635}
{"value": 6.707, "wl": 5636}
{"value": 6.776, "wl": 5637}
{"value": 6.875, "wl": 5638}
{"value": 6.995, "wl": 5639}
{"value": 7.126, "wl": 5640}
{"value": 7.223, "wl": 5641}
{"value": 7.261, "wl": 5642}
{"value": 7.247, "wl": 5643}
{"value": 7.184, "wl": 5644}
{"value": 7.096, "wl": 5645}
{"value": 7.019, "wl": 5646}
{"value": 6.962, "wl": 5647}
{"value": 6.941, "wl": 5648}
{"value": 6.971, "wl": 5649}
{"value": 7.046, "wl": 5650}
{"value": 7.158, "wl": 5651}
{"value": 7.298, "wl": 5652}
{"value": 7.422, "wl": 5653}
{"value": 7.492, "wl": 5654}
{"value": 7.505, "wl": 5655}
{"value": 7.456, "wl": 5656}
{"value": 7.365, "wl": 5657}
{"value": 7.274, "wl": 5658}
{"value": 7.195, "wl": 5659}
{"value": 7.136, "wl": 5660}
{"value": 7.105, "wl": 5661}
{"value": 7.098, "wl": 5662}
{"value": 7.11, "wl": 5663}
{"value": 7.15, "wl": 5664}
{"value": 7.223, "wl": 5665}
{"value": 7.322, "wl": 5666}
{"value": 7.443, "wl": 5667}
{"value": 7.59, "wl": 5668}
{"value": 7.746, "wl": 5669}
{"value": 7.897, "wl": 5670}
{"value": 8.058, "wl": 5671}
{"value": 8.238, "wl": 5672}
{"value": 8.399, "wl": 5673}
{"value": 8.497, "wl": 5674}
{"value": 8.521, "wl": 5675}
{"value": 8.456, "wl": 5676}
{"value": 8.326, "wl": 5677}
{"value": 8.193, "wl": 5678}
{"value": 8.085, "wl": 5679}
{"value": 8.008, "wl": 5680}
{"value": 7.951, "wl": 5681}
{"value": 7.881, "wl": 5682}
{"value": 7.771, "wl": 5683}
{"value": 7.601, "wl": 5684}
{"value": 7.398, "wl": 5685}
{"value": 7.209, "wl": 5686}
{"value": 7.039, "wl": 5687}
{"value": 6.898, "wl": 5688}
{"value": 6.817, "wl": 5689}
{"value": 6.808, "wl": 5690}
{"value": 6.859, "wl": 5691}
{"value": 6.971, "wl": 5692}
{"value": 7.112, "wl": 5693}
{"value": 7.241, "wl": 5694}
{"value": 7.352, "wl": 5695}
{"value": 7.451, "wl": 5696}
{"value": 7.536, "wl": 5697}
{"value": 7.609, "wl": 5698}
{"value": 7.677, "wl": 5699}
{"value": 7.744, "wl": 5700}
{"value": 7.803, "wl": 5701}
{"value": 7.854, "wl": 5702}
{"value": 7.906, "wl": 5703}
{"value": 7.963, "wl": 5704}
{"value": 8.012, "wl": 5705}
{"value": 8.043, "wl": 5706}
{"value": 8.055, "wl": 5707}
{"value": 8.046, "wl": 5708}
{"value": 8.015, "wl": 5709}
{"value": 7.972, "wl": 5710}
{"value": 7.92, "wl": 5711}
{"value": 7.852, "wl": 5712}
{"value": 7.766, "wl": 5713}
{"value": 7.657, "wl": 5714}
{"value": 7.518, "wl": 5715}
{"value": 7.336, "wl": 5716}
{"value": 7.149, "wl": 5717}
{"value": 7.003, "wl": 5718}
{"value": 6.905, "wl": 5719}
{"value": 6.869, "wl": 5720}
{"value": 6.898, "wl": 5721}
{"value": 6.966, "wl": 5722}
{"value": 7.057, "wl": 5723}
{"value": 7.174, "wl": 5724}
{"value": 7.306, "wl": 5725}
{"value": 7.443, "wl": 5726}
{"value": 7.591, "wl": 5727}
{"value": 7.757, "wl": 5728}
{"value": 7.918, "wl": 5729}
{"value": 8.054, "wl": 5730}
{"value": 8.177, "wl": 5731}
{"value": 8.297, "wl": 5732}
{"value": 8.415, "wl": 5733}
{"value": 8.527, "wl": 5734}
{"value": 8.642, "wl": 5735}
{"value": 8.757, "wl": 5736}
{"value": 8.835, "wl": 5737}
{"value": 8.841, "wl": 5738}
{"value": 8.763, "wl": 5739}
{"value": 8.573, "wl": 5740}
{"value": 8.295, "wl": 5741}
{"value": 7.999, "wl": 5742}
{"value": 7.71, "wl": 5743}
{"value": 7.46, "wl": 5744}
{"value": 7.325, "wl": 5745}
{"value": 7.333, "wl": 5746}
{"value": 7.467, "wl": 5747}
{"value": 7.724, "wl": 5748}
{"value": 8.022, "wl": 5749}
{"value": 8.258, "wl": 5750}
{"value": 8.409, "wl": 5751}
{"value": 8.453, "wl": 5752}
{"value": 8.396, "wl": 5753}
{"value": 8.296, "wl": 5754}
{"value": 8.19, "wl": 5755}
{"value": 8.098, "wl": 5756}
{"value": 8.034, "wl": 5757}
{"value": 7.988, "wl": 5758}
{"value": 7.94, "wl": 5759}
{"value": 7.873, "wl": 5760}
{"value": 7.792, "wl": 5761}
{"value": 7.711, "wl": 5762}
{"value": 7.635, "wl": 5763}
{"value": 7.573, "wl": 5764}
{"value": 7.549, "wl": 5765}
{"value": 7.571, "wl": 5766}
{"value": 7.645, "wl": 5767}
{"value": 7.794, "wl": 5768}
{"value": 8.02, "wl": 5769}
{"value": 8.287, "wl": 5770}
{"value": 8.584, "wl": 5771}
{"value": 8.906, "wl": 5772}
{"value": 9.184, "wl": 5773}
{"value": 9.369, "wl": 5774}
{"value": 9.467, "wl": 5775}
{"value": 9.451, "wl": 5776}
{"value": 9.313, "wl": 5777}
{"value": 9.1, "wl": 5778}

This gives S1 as 3.5 angstrom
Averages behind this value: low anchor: 7.18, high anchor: 7.59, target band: 6.89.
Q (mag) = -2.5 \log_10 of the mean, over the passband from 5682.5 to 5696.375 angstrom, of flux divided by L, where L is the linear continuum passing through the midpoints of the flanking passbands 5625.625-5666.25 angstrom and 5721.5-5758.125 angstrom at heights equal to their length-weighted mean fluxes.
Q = 0.05 mag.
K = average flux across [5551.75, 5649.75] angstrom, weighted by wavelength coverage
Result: 6.89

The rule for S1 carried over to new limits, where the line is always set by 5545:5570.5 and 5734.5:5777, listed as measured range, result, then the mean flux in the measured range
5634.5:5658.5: 1.10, 7.13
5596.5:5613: 2.07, 6.28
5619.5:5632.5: 0.89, 6.83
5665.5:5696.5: 0.20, 7.65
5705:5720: 0.51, 7.65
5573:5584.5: -1.08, 7.67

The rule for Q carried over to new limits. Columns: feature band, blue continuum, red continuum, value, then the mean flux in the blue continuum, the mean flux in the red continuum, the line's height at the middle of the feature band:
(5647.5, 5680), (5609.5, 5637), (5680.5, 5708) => -0.052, 6.86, 7.51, 7.23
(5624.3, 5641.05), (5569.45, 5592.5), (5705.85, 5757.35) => 0.122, 7.5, 7.87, 7.63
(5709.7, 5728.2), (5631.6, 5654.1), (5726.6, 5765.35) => 0.061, 7.01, 8.07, 7.79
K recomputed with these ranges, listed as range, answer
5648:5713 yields 7.59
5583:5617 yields 6.74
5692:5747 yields 7.76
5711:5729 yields 7.34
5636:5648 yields 7.05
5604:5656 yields 6.88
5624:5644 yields 6.88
